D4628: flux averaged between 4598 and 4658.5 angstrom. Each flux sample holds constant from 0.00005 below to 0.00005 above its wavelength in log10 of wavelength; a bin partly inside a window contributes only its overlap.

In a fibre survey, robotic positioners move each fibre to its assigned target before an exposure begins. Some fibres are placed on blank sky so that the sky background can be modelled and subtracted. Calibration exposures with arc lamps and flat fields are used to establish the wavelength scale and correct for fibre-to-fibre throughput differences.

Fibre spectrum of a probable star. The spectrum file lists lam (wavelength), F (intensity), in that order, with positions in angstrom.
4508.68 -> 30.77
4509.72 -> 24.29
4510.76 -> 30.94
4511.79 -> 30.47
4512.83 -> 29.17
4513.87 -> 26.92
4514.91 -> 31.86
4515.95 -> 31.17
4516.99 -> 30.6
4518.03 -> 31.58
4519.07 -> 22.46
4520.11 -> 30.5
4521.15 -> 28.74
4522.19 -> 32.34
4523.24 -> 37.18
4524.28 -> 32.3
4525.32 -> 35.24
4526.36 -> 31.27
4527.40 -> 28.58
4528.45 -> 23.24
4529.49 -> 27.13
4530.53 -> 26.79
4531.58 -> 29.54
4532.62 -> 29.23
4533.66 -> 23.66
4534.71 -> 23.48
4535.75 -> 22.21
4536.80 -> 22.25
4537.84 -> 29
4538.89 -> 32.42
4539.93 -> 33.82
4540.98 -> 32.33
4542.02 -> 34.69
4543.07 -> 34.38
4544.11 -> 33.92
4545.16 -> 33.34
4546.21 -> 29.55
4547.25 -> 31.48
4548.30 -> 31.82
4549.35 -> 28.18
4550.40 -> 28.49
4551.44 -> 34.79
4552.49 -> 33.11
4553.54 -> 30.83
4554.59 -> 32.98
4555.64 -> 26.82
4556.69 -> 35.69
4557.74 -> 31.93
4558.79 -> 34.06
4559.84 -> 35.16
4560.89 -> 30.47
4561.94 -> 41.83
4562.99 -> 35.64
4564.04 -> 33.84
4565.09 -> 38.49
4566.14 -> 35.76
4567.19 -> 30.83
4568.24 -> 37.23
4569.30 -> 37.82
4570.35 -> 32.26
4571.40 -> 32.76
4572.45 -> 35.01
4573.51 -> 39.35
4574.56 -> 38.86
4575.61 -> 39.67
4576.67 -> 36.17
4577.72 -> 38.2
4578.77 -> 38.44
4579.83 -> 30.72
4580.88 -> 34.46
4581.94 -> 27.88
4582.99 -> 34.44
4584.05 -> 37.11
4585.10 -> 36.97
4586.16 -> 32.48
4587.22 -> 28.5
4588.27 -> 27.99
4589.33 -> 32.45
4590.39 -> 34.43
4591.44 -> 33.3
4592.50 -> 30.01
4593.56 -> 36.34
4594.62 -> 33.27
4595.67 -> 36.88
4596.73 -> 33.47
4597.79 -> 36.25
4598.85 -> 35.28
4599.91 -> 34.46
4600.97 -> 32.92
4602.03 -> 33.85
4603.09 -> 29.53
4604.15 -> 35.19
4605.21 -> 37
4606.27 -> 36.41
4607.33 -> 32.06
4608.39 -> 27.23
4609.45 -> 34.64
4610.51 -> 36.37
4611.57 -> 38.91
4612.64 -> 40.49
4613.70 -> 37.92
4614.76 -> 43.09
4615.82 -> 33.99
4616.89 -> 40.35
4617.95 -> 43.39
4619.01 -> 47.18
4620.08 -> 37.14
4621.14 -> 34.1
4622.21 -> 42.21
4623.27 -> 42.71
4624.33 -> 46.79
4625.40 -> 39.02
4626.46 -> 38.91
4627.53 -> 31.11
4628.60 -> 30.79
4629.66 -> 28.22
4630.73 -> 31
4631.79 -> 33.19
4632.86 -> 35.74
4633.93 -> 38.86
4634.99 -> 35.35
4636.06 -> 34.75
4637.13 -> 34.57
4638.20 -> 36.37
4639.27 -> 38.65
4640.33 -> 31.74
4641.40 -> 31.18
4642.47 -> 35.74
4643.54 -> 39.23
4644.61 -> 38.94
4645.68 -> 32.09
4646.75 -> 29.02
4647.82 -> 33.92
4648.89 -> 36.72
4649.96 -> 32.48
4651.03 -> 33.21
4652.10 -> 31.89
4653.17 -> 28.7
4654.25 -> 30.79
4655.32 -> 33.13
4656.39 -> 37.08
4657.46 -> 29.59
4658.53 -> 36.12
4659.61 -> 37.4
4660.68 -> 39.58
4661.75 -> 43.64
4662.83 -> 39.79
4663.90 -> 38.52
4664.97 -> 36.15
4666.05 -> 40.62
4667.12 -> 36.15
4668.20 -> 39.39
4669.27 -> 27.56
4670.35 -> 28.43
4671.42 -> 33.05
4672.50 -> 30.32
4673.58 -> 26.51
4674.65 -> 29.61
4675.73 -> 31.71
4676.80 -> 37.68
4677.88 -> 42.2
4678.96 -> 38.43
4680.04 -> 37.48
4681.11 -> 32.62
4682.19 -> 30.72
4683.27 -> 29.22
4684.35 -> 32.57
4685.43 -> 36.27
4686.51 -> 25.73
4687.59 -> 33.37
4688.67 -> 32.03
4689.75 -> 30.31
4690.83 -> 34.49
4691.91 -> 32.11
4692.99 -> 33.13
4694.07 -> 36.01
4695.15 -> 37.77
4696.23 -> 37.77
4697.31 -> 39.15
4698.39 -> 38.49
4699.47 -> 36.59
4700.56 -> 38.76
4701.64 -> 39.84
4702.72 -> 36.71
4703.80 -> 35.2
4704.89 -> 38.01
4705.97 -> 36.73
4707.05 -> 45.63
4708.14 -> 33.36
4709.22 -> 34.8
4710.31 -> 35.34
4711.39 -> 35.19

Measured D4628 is 35.5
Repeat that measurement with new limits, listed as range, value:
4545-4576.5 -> 34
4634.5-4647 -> 34.9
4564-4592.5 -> 34.6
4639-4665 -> 35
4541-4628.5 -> 35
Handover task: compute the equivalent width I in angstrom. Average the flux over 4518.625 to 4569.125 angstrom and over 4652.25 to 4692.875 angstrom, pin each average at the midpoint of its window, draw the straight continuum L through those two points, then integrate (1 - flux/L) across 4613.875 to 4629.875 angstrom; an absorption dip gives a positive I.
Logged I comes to -2.9 angstrom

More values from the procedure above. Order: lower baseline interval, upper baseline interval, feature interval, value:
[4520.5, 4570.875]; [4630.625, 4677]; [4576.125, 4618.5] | -2.39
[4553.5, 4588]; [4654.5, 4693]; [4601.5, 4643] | -2.25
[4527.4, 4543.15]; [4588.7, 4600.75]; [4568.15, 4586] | -1.83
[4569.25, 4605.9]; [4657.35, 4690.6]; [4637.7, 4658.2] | 0.37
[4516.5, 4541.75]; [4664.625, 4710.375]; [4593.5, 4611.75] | -1.49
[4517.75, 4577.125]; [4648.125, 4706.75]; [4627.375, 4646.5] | -0.20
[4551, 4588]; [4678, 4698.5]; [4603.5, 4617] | -0.72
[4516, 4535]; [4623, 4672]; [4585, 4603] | -0.41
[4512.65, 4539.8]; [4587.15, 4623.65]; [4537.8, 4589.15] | -2.66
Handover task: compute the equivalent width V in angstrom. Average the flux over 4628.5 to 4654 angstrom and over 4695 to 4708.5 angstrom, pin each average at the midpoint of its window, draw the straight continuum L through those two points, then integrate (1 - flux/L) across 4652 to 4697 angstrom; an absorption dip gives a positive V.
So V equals 2.39 angstrom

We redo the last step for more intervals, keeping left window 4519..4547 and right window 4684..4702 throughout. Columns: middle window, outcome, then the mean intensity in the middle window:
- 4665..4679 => 0.1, 33.9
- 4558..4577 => -3.0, 35.8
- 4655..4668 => -1.3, 37.4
